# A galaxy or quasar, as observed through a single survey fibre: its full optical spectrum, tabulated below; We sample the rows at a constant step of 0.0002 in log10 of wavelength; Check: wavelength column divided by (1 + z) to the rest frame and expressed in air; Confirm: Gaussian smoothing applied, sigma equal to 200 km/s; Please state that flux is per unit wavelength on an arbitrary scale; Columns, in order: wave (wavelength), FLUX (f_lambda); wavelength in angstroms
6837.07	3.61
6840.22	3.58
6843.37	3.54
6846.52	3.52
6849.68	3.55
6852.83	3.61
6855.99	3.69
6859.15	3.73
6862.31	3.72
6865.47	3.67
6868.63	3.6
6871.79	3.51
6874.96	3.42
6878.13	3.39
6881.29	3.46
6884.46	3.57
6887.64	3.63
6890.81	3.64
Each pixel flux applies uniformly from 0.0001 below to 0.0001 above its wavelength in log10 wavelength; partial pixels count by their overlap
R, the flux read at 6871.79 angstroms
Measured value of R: 3.51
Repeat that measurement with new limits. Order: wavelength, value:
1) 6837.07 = 3.61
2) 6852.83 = 3.61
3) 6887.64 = 3.63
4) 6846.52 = 3.52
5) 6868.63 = 3.6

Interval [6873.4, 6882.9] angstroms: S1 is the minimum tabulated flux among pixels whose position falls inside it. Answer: 3.39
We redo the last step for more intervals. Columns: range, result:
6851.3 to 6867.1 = 3.61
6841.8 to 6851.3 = 3.52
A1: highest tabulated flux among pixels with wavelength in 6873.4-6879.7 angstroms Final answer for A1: 3.42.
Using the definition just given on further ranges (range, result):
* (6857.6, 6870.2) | 3.73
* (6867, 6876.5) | 3.6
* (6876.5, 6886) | 3.57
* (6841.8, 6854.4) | 3.61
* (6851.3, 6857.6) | 3.69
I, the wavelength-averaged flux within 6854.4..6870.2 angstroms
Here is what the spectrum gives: 3.68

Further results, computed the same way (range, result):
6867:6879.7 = 3.48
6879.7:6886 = 3.52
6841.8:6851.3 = 3.54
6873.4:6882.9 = 3.43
